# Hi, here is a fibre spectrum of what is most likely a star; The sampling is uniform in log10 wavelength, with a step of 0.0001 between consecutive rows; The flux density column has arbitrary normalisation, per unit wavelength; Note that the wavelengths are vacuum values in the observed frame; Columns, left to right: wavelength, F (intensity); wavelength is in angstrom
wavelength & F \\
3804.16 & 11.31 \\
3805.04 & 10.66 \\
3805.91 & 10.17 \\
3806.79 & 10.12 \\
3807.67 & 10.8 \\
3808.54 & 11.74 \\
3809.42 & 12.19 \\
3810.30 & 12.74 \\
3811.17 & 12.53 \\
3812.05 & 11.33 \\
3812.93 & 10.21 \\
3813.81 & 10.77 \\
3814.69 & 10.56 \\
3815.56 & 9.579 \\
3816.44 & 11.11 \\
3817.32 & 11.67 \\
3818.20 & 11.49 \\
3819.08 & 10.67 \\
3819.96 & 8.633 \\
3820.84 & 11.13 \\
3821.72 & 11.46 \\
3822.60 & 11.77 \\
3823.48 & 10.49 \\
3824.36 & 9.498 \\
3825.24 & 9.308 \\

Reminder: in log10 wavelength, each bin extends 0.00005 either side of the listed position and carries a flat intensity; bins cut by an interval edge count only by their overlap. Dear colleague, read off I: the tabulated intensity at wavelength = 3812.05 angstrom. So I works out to 11.33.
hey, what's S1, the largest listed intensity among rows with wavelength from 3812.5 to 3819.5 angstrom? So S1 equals 11.67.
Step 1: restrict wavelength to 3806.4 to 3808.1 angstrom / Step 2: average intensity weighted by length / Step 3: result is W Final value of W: 10.4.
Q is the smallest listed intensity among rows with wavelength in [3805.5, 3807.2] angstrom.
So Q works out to 10.12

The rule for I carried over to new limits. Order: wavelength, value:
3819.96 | 8.633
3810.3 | 12.74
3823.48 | 10.49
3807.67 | 10.8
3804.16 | 11.31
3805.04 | 10.66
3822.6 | 11.77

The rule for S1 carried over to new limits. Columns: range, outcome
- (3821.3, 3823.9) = 11.77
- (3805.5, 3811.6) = 12.74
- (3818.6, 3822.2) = 11.46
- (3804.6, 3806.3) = 10.66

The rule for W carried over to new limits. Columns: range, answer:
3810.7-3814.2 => 11.2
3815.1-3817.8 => 10.8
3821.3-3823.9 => 11.2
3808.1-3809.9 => 12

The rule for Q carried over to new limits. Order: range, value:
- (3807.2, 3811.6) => 10.8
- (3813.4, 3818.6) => 9.579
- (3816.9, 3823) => 8.633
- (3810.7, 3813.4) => 10.21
